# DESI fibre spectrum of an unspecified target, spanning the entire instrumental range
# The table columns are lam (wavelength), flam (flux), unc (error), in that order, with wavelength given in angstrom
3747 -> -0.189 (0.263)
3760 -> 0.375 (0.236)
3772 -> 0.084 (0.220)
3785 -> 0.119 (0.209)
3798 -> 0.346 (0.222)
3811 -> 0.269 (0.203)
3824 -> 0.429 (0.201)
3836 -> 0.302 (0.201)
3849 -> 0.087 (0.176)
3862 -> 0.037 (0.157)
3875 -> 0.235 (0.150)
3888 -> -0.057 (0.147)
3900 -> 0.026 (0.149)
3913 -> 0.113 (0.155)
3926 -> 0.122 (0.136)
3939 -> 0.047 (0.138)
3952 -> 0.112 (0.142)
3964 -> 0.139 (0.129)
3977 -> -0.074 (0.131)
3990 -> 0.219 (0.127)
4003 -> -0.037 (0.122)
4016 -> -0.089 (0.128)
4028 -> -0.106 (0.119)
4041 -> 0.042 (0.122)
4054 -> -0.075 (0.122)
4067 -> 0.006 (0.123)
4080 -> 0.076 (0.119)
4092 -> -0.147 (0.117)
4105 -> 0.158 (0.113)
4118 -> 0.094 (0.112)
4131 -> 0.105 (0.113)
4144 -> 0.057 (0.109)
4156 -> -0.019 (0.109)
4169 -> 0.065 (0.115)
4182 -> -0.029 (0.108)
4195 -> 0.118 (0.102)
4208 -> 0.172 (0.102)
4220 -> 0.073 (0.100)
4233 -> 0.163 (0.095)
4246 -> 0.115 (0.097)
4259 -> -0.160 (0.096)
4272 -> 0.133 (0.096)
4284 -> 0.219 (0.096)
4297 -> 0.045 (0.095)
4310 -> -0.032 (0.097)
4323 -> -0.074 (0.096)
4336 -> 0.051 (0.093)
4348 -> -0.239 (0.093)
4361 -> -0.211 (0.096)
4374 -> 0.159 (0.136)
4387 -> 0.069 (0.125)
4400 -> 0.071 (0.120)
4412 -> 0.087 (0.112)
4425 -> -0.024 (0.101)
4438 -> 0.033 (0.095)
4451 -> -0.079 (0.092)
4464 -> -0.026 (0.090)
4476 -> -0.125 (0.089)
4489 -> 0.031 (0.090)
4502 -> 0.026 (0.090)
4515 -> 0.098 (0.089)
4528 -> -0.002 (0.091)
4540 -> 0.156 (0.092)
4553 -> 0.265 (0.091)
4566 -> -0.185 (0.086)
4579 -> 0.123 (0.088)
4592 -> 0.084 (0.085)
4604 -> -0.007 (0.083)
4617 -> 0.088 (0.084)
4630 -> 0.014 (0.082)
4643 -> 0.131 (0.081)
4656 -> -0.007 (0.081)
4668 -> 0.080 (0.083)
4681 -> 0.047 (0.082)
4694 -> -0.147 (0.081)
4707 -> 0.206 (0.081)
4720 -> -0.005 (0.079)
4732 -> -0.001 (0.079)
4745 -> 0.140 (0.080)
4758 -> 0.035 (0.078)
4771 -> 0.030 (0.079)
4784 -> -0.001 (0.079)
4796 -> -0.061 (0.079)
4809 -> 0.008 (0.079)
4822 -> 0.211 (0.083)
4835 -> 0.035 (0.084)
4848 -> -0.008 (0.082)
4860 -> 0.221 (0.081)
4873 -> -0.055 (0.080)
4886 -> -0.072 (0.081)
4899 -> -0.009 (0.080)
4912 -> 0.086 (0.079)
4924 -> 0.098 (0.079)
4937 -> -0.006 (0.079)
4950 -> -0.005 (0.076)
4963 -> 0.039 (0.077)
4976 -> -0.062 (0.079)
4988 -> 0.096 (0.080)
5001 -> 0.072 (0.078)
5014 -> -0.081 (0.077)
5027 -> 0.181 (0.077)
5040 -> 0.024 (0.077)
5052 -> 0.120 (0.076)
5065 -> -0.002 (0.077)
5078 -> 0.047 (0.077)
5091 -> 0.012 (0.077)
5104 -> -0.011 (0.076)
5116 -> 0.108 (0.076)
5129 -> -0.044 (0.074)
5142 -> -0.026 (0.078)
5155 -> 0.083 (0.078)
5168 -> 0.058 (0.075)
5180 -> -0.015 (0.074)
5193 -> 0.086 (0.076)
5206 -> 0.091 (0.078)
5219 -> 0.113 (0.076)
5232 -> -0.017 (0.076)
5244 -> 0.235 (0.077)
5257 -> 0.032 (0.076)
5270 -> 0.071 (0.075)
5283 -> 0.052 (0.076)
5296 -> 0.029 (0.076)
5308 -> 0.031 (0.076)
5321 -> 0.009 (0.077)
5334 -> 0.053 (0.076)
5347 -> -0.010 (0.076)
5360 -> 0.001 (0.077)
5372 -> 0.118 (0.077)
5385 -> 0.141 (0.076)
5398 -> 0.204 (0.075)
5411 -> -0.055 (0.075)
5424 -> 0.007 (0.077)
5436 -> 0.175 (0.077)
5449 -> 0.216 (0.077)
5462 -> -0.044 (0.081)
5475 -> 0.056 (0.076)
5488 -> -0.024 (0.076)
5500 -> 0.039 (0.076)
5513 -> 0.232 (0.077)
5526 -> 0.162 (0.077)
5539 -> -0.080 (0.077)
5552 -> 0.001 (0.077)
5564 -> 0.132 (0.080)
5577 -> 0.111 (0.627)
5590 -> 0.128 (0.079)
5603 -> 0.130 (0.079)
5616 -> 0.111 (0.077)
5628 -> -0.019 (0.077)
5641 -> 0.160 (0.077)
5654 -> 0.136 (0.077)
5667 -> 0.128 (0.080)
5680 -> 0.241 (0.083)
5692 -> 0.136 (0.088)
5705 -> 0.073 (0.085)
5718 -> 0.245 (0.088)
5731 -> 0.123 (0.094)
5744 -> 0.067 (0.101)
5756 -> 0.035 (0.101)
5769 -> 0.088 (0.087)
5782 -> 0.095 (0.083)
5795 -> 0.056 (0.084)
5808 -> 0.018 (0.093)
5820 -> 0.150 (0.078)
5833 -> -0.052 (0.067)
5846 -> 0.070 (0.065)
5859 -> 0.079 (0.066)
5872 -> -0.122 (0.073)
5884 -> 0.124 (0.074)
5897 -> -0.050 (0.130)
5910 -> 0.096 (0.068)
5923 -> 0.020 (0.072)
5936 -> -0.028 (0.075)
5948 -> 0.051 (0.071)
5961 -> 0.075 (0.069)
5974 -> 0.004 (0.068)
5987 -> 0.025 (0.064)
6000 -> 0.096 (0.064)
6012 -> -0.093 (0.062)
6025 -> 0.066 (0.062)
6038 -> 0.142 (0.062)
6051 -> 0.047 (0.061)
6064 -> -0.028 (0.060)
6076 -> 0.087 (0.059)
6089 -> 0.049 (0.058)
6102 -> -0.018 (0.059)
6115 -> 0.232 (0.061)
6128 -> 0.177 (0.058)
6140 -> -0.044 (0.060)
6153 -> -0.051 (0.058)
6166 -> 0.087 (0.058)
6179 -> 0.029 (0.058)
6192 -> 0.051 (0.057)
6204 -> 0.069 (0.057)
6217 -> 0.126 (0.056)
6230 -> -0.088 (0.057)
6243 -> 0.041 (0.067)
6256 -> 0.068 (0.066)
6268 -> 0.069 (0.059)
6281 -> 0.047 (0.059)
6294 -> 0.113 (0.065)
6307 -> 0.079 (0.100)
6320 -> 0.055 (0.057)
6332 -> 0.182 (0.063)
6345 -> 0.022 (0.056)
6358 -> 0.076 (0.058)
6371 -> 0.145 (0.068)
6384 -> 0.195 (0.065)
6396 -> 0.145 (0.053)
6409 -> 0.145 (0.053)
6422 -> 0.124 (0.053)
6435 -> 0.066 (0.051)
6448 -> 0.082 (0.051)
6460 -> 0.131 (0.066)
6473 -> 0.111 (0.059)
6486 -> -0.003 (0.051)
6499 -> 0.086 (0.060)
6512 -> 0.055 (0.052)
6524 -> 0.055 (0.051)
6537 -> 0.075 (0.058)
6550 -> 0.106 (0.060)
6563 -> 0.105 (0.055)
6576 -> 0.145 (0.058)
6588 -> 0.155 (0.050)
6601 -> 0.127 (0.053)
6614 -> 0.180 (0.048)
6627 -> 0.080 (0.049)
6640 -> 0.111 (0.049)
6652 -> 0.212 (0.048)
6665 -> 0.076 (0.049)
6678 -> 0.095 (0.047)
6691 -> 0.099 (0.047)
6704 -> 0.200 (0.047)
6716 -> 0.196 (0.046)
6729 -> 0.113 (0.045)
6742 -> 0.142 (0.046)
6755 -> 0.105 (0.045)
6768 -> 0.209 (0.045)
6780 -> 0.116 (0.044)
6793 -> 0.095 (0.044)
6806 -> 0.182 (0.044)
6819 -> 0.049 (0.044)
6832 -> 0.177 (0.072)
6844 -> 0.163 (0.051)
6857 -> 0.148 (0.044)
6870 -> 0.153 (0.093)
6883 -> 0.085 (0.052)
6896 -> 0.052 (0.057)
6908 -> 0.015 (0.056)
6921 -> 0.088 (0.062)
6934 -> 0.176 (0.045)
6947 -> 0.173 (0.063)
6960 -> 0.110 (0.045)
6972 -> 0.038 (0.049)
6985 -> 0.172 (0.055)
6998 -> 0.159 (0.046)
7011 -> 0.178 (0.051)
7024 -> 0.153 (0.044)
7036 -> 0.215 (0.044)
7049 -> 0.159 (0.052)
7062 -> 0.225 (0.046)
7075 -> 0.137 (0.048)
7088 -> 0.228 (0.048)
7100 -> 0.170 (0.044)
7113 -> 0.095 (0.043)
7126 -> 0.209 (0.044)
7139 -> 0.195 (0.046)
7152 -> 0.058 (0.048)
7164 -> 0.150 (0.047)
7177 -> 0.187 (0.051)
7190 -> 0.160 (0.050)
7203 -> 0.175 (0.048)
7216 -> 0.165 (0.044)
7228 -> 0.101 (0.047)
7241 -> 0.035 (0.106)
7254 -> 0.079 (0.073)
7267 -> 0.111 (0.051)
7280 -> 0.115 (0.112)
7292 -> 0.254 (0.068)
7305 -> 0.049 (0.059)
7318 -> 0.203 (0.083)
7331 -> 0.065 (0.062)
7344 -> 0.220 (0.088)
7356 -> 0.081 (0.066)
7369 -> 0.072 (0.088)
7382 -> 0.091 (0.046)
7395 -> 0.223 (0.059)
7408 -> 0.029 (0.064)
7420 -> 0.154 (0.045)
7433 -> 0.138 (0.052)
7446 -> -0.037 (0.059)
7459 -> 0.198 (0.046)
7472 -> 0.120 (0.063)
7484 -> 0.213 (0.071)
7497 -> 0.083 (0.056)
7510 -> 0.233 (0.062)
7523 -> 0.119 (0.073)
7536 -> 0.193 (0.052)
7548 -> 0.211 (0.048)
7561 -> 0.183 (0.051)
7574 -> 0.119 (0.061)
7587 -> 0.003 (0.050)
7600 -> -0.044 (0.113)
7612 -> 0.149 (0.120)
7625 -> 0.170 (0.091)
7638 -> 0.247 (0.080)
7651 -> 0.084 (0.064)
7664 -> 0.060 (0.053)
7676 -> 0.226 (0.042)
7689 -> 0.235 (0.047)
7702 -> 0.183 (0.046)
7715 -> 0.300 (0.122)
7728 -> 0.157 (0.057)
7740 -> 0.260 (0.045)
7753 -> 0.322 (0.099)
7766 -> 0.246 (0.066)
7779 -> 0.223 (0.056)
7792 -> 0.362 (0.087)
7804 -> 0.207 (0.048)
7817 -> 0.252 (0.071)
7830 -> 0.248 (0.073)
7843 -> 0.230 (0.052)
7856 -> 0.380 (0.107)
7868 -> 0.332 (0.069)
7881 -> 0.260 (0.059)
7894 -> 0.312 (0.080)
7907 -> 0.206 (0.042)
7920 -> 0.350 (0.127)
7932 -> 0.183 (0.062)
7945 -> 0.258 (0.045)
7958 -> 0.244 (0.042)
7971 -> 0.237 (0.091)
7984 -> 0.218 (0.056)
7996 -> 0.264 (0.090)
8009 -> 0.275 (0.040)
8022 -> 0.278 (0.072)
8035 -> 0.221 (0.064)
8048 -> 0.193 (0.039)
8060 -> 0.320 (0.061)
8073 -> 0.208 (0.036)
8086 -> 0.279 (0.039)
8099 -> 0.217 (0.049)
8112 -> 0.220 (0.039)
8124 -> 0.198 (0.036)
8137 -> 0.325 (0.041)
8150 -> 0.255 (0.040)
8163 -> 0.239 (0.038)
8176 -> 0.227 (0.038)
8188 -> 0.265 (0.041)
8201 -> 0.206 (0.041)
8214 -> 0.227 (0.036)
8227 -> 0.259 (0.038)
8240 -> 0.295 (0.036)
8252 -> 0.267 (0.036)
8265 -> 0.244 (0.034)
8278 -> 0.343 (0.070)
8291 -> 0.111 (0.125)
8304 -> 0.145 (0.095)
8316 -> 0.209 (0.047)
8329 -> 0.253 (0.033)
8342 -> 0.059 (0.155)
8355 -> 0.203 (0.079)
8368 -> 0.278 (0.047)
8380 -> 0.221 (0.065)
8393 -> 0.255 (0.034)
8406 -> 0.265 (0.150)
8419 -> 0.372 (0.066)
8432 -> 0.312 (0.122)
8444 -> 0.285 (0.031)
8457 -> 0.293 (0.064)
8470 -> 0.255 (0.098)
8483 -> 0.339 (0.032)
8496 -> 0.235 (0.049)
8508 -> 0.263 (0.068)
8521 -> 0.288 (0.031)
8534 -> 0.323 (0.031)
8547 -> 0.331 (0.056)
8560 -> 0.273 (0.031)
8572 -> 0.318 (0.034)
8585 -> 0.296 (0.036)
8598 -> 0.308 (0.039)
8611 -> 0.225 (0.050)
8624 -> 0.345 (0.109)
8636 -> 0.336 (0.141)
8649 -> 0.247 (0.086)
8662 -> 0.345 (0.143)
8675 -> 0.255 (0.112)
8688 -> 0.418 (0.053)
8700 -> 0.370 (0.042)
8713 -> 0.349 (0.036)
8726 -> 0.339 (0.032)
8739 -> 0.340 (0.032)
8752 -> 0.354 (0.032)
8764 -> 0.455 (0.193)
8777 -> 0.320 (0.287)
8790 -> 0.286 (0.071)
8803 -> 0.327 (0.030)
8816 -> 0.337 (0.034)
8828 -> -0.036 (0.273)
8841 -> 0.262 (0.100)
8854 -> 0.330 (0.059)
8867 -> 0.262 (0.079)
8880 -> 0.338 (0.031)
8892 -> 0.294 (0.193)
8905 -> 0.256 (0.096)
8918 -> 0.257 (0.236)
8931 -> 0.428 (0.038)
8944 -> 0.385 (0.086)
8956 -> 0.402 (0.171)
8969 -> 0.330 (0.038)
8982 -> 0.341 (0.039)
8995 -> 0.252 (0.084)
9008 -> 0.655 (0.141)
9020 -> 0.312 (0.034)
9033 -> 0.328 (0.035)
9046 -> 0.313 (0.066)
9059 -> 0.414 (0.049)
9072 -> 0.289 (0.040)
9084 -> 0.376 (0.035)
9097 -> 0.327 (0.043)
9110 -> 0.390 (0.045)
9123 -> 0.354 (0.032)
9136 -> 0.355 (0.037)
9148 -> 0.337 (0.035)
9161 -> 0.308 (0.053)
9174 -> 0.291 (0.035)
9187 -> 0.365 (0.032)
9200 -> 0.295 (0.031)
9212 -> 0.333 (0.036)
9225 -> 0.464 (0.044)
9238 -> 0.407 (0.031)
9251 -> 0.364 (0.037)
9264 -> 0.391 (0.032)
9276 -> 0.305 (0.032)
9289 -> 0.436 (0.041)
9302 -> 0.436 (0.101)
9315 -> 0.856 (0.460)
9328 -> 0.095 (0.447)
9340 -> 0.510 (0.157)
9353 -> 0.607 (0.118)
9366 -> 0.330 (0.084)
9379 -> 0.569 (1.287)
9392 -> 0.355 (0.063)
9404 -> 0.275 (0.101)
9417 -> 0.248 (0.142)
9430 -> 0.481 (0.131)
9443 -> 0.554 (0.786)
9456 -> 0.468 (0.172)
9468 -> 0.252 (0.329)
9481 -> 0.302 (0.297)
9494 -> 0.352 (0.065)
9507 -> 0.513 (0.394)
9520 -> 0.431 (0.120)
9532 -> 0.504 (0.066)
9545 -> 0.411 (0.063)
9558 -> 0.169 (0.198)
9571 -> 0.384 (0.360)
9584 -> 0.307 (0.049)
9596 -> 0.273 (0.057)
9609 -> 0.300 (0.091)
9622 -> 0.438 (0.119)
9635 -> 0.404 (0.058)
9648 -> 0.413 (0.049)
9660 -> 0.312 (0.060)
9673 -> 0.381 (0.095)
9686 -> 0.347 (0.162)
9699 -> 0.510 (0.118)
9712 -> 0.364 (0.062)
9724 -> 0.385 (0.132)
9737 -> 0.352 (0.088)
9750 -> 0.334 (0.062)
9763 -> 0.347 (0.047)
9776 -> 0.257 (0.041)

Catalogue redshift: 0.928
